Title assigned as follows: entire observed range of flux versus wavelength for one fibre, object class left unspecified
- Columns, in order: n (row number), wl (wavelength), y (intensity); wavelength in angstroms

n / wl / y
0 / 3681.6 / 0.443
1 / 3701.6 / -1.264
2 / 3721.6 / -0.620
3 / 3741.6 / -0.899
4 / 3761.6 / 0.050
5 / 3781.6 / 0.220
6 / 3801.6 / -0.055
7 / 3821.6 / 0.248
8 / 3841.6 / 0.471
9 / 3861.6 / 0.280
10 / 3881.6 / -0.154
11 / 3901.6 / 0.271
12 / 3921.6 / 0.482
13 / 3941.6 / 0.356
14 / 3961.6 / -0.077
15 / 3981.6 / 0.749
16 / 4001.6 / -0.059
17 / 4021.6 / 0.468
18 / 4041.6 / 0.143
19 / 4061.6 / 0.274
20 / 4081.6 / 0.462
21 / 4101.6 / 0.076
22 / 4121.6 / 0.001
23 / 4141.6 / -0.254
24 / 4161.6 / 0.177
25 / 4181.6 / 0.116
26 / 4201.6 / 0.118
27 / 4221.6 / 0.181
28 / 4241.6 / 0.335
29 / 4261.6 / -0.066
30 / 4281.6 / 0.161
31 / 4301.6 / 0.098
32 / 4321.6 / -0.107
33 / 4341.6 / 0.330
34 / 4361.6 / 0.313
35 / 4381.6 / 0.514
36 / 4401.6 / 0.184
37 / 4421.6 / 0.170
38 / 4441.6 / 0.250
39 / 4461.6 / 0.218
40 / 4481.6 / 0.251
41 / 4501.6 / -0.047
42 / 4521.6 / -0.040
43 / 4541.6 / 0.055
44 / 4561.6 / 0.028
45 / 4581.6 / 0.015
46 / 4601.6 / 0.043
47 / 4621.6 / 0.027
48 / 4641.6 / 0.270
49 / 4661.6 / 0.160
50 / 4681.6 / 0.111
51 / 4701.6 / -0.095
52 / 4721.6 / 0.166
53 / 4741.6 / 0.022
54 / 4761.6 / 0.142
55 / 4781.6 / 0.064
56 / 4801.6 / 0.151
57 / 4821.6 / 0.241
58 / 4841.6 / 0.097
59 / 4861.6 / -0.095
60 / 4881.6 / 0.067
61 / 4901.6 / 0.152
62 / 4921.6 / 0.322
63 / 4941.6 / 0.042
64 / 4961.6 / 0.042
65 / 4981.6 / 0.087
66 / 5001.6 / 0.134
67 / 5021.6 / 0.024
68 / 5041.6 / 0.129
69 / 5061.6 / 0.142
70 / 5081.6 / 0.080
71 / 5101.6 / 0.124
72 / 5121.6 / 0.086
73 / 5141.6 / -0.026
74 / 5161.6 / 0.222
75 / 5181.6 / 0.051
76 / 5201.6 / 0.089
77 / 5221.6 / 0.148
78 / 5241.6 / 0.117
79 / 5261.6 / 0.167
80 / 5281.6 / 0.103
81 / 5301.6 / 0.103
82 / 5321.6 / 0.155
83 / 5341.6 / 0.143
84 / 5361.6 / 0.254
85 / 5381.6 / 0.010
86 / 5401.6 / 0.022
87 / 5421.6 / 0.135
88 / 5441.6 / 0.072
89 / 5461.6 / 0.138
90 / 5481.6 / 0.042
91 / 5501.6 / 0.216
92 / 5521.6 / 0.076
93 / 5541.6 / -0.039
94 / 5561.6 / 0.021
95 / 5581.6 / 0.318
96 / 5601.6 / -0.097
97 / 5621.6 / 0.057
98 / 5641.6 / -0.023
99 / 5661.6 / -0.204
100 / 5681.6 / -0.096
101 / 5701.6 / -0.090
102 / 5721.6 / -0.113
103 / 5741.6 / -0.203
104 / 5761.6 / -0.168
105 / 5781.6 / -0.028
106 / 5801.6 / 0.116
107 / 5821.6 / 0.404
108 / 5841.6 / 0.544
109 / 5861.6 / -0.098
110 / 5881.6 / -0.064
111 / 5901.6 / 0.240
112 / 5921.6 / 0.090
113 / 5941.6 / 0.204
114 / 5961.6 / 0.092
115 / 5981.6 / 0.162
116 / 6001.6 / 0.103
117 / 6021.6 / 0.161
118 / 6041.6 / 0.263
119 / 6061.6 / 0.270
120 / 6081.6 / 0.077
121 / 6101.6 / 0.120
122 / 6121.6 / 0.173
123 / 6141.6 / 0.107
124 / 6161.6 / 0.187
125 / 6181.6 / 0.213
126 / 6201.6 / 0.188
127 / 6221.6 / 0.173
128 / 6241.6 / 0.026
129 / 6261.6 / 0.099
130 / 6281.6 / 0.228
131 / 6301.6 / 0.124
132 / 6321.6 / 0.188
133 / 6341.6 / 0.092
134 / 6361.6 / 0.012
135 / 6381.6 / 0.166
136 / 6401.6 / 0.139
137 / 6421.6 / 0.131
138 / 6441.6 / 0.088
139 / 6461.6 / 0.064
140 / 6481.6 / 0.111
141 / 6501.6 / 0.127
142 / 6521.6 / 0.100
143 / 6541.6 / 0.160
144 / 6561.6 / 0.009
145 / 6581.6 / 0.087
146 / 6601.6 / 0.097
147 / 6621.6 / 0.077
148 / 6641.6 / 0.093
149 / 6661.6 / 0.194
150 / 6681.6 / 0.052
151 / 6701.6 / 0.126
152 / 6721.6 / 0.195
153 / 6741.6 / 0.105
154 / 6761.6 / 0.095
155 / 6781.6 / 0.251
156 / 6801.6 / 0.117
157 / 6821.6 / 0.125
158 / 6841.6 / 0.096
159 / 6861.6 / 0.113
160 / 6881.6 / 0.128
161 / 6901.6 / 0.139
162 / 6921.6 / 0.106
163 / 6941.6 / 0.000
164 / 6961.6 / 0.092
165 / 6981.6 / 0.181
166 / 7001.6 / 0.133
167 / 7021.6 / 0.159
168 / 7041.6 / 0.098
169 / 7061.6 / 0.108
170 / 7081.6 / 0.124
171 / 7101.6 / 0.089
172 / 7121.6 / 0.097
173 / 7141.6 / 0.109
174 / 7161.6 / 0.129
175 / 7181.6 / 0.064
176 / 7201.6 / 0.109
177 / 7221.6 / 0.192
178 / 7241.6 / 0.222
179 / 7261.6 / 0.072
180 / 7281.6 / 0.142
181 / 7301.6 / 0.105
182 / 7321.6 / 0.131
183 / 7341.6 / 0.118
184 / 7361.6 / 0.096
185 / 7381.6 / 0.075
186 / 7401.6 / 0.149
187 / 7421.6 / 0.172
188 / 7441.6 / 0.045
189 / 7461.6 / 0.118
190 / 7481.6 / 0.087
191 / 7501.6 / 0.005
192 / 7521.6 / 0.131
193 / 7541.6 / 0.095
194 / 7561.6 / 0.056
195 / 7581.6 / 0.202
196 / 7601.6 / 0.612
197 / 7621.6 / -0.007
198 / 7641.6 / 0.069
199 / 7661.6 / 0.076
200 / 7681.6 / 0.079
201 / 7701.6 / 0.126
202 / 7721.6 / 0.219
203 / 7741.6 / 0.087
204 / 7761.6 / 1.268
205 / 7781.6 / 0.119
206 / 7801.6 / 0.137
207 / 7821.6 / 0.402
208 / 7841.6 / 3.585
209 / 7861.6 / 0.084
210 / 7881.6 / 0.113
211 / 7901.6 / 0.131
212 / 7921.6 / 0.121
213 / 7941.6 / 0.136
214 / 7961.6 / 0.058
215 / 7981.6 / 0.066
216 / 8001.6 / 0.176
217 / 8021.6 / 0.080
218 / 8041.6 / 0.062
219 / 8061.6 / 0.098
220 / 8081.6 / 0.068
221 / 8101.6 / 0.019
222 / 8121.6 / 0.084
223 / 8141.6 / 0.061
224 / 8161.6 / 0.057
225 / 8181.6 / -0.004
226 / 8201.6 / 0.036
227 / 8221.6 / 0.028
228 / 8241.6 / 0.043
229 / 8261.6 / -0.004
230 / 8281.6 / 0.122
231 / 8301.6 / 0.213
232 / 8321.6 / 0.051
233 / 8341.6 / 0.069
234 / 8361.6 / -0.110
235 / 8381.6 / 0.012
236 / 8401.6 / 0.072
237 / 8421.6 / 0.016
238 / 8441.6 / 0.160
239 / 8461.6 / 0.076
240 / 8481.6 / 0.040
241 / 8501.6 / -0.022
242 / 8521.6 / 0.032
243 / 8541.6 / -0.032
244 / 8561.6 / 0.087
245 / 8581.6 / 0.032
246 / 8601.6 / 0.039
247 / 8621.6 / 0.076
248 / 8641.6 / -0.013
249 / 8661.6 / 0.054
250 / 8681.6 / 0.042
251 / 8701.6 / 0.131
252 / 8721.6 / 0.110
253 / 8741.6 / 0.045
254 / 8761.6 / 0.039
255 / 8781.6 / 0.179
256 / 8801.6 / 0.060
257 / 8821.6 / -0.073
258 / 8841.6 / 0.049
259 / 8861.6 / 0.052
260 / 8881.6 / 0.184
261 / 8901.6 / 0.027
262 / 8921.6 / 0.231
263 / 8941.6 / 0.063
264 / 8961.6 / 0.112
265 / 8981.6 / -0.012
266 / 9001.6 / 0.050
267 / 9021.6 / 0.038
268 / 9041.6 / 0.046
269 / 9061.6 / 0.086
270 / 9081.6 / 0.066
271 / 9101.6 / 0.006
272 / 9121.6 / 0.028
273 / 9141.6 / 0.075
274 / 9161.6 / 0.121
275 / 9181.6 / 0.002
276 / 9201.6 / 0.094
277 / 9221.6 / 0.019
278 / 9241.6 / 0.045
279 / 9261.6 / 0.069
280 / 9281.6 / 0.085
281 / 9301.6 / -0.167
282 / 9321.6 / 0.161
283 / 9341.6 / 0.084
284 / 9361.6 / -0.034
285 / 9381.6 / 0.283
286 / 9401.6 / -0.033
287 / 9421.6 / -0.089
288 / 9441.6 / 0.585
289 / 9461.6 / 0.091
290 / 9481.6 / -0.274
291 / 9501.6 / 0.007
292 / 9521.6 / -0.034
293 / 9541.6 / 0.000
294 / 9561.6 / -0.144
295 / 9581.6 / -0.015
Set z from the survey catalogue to 0.56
